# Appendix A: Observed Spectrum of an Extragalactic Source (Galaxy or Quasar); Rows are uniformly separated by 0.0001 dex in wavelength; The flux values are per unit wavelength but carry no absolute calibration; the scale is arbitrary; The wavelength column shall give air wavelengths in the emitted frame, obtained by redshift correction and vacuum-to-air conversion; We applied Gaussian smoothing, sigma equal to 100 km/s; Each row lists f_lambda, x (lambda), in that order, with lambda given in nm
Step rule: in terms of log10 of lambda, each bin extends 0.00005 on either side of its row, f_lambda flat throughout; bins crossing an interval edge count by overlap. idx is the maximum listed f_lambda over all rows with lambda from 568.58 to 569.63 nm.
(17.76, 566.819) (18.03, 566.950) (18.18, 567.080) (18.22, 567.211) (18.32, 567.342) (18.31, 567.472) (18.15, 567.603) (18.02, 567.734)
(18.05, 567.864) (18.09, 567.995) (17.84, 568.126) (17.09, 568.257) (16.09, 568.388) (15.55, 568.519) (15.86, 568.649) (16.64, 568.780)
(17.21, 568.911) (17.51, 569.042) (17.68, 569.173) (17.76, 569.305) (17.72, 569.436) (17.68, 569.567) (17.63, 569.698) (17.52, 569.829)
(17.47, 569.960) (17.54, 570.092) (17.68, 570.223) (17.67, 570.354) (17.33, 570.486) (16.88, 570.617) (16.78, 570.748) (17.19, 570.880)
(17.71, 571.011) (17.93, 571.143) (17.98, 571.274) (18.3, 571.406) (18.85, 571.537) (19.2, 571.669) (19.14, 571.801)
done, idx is 17.76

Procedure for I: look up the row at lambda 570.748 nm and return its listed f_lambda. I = 16.78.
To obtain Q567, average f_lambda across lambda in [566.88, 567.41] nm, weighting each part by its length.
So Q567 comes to 18.2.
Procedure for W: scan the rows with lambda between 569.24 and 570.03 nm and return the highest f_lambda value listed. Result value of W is 17.76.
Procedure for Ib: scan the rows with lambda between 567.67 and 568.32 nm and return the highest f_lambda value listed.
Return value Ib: 18.09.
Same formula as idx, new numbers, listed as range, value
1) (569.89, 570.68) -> 17.68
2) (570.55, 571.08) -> 17.71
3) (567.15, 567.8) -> 18.32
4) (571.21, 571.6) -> 18.85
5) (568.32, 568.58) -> 16.09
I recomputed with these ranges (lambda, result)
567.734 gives 18.02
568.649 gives 15.86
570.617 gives 16.88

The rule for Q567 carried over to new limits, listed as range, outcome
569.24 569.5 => 17.7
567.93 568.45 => 17.3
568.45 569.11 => 16.6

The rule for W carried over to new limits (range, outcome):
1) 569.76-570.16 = 17.54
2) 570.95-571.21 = 17.93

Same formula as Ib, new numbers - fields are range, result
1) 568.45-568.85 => 16.64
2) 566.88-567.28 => 18.22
